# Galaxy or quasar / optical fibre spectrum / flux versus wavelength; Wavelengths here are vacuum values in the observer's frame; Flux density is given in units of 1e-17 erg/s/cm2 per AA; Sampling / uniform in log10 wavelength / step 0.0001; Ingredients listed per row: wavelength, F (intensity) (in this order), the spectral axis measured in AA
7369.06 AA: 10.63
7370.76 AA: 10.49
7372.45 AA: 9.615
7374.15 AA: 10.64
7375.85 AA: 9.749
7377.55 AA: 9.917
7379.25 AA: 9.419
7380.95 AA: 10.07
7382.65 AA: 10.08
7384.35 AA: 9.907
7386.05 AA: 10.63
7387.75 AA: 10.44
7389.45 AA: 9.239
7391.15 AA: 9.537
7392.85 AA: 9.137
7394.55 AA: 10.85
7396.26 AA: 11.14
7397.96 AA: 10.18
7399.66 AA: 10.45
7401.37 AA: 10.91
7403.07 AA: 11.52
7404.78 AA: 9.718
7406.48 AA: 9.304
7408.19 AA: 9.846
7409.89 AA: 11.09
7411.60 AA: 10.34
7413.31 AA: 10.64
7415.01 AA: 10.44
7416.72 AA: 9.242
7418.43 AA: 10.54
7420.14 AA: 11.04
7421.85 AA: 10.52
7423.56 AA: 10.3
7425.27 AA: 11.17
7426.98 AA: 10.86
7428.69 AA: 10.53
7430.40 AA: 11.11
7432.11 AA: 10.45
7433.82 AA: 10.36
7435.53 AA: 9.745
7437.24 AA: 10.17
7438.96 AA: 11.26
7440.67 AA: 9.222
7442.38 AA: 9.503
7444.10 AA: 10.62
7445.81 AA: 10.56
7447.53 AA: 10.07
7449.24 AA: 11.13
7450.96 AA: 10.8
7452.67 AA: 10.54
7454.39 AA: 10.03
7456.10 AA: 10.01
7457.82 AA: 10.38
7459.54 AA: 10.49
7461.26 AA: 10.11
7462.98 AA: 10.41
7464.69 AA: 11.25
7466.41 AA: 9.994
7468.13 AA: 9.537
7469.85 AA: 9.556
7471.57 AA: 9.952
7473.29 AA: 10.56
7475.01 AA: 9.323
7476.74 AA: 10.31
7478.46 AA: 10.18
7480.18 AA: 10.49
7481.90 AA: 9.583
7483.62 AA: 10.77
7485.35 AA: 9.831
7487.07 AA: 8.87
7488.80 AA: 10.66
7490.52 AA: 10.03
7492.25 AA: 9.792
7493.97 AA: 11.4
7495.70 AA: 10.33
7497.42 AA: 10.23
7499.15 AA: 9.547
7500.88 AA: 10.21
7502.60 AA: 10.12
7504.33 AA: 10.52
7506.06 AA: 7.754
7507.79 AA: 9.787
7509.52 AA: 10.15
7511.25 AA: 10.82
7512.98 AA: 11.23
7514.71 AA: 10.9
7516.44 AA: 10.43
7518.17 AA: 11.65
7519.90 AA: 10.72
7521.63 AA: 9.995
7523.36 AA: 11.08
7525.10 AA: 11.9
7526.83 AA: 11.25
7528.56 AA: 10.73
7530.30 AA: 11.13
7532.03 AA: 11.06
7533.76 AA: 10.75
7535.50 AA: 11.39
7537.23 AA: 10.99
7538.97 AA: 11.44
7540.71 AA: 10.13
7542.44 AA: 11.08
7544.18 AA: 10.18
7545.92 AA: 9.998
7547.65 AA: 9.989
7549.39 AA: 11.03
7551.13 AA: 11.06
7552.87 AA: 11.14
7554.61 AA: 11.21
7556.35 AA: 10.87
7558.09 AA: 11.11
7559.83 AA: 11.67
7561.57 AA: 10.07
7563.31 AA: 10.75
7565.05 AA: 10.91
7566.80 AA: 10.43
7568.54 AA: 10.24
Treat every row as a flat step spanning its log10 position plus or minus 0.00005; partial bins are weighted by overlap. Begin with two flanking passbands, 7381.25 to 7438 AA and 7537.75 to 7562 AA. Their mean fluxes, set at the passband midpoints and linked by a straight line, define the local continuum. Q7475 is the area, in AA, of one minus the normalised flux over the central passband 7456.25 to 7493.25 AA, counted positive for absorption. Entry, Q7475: 1.6 AA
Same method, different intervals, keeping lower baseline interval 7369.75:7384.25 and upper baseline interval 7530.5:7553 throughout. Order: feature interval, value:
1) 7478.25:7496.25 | 0.6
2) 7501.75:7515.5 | 0.6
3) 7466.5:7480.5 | 0.7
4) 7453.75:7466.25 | 0.0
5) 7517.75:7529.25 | -0.4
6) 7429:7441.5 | -0.1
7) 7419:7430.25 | -0.6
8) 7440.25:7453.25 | 0.0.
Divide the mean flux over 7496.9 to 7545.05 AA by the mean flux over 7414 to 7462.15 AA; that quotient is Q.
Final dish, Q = 1.0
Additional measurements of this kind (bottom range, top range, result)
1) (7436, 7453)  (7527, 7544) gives 1.06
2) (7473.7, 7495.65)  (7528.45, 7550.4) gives 1.06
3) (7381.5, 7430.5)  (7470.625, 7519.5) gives 0.98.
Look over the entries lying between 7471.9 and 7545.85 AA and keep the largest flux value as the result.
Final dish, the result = 11.9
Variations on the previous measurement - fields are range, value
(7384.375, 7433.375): 11.52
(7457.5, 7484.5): 11.25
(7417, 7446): 11.26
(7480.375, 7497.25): 11.4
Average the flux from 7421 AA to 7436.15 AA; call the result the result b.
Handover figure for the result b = 10.6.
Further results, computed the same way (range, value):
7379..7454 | 10.3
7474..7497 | 10.1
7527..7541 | 11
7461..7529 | 10.3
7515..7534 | 11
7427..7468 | 10.4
